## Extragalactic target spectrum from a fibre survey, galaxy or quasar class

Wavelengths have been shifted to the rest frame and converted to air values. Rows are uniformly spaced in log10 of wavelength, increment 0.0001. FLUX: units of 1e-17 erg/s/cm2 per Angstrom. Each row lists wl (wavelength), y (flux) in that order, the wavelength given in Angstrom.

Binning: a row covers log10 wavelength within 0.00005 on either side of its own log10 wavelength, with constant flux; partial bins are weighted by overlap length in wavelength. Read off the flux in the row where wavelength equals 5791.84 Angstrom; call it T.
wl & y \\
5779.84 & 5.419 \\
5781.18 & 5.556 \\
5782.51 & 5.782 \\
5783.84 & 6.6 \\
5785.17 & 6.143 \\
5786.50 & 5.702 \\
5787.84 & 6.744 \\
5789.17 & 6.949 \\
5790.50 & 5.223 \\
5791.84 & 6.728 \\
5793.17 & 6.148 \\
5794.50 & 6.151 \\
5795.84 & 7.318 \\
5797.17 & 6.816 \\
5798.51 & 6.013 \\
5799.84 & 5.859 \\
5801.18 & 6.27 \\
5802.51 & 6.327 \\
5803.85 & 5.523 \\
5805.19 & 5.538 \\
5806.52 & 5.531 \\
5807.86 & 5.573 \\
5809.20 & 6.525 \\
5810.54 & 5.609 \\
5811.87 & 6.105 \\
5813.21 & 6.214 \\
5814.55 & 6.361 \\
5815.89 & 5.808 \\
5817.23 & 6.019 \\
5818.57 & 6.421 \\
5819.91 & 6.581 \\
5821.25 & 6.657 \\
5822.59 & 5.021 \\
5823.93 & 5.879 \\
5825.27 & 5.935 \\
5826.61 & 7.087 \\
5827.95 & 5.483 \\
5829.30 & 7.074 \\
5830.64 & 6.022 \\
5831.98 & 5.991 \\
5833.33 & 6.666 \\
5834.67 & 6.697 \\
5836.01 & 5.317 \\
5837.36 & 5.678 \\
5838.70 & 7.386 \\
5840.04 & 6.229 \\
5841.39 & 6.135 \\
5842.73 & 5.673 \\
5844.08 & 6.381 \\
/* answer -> 6.728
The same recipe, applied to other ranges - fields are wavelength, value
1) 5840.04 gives 6.229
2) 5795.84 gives 7.318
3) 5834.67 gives 6.697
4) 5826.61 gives 7.087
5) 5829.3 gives 7.074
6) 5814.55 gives 6.361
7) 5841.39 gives 6.135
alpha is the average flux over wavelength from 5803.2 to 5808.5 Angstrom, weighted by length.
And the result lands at 5.54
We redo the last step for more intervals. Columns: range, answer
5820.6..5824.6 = 5.85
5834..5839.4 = 6.28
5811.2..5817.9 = 6.1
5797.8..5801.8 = 6.05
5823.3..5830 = 6.29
